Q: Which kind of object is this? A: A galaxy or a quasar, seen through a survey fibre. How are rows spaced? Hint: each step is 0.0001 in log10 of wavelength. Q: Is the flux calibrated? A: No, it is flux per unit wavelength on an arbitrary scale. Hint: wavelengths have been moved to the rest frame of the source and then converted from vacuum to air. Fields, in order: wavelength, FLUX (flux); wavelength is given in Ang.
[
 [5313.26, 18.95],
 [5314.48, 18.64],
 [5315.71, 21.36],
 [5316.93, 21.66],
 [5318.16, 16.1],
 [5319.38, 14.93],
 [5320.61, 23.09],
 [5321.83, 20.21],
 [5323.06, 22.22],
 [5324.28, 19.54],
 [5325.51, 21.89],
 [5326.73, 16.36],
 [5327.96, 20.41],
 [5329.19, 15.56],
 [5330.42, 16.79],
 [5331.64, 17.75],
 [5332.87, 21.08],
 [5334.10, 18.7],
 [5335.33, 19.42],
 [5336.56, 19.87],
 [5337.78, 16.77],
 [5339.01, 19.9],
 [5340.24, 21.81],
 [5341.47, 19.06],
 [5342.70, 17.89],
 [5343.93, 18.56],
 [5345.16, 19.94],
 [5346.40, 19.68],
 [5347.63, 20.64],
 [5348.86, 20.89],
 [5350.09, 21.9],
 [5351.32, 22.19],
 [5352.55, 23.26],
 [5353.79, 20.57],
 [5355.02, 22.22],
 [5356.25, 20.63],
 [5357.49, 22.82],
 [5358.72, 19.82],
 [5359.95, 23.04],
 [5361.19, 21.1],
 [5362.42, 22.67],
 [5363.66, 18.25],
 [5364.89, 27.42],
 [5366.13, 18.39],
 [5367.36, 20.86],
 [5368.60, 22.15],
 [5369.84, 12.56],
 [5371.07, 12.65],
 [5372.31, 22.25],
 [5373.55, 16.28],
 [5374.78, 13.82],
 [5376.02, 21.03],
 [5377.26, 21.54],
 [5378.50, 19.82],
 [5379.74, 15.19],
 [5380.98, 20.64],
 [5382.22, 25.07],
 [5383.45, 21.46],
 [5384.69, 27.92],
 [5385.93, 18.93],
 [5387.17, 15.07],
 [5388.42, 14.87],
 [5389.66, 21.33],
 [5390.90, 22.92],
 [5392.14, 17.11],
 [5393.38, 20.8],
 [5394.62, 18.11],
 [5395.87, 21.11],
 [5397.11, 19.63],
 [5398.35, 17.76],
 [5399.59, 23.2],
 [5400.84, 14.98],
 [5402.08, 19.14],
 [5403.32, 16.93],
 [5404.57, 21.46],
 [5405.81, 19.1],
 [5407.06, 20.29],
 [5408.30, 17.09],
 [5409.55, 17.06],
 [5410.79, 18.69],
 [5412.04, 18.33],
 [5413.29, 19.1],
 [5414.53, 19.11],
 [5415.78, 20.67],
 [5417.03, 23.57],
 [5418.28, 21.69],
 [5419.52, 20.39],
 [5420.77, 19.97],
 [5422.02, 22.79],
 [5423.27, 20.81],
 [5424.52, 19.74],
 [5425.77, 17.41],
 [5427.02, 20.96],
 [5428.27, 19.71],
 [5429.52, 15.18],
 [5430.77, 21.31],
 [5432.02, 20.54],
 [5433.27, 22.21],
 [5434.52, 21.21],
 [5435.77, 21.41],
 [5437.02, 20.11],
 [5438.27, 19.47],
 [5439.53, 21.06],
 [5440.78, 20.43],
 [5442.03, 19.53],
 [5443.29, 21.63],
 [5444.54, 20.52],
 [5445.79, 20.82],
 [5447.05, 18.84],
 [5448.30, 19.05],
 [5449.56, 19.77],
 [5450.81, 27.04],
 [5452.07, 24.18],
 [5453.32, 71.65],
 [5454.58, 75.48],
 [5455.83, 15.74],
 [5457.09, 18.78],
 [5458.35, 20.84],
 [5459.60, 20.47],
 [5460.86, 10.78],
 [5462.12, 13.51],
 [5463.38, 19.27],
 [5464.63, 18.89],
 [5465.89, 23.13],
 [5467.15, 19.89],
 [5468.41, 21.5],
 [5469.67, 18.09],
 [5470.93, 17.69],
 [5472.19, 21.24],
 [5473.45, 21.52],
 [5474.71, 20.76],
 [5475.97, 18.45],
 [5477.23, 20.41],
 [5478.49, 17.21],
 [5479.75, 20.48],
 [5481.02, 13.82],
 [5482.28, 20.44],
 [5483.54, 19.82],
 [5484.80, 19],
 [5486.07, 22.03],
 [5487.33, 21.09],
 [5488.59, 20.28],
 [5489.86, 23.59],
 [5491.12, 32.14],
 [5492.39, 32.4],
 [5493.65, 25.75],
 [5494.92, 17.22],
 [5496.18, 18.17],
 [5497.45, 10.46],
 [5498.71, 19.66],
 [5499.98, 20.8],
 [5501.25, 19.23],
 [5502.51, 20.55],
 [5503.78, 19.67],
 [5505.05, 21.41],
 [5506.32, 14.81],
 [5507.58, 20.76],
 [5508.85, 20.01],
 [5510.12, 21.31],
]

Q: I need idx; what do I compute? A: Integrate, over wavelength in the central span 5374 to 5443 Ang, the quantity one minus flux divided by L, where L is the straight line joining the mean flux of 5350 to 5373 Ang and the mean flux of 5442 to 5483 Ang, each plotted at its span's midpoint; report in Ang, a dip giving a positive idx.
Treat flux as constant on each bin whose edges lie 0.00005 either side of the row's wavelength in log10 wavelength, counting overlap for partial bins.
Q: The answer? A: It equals 6.0 Ang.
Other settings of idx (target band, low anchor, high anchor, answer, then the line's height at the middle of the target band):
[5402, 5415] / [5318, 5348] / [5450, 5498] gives 1.5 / 21.2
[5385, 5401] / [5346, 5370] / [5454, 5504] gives 1.5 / 21.2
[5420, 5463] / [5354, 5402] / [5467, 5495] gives -4.8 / 20.7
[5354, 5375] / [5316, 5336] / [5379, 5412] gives -0.7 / 19.3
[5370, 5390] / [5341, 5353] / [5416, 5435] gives 1.3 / 20.4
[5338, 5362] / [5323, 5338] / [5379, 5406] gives -2.1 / 19.1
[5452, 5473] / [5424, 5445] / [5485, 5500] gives -4.4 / 21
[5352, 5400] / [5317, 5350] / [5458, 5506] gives -1.5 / 19.5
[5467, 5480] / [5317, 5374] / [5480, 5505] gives 0.6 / 20.7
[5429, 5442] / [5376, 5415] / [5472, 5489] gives -0.5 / 19.6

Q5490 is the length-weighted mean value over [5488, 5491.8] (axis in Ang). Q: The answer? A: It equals 25.4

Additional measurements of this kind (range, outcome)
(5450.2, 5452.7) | 25.8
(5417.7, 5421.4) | 20.7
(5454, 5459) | 32.3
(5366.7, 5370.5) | 18.5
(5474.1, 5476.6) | 19.6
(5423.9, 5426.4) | 18.6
